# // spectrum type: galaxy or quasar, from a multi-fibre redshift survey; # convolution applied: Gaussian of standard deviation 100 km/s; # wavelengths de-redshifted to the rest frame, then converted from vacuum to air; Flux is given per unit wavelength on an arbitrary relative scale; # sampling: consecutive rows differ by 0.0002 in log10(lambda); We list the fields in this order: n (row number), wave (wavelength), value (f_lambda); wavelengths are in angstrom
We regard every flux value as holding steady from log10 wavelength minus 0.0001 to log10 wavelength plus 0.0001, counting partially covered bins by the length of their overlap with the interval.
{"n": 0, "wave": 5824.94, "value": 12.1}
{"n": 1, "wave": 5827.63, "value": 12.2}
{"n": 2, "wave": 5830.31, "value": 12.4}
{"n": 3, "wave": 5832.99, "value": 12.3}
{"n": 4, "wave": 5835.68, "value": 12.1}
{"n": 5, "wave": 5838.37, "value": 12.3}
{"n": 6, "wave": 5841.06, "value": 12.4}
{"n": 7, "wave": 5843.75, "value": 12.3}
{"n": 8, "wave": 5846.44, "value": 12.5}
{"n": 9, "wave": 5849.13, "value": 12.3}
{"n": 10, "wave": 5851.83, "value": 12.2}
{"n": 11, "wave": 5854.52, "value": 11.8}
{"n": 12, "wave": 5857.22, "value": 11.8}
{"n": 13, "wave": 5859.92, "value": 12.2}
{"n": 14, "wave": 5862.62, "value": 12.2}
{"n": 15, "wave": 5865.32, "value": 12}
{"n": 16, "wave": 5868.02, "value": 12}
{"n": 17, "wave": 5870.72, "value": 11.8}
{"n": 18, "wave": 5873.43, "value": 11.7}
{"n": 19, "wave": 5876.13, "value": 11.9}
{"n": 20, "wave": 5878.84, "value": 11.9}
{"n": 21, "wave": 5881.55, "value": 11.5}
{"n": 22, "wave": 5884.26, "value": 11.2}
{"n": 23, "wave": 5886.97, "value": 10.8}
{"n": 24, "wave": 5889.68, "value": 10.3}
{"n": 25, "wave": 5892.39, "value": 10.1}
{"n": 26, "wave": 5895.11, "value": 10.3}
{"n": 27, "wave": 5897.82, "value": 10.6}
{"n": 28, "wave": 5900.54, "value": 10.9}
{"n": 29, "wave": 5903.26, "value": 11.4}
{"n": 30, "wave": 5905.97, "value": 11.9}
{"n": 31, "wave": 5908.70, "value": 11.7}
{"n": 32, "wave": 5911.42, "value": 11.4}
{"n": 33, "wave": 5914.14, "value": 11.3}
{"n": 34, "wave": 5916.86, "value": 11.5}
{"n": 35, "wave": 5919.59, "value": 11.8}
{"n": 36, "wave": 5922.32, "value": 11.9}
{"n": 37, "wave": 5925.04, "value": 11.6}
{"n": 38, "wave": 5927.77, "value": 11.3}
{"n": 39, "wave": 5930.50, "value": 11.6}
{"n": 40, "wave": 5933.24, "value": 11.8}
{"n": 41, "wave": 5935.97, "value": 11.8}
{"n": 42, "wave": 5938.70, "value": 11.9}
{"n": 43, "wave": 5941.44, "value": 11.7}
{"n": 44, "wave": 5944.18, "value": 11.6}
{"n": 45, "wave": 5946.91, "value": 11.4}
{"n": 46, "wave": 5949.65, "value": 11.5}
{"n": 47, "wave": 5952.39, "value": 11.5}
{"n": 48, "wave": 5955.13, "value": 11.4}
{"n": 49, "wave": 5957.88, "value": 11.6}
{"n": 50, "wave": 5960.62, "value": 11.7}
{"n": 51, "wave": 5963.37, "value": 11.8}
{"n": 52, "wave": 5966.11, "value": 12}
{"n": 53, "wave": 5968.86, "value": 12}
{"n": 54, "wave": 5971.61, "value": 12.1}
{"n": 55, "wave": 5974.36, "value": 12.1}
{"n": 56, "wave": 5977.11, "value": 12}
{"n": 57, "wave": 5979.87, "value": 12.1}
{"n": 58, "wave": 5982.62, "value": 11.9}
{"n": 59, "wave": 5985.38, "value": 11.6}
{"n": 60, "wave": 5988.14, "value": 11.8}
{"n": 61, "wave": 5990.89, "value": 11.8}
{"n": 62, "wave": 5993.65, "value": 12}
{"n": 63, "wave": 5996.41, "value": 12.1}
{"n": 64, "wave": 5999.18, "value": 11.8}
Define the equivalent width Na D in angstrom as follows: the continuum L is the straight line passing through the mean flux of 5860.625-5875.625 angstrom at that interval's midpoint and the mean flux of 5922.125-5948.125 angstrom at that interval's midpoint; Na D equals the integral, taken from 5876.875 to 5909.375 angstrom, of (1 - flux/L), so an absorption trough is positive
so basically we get 2.2 angstrom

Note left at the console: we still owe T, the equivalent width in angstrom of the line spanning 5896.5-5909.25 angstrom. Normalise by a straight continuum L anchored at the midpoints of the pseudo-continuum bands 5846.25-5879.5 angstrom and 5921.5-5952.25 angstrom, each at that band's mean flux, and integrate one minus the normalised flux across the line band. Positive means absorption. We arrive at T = 0.6 angstrom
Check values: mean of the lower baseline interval 12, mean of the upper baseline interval 11.6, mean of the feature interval 11.3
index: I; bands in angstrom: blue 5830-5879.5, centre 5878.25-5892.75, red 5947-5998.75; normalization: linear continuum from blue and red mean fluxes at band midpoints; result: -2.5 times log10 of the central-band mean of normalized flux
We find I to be 0.10 mag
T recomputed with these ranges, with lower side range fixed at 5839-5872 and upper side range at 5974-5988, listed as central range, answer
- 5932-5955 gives 0.7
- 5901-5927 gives 1.0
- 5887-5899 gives 1.7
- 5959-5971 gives 0.1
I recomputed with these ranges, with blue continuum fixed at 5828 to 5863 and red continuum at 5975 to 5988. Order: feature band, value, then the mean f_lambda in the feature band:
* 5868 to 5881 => 0.03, 11.8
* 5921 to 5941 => 0.03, 11.7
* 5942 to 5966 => 0.03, 11.6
